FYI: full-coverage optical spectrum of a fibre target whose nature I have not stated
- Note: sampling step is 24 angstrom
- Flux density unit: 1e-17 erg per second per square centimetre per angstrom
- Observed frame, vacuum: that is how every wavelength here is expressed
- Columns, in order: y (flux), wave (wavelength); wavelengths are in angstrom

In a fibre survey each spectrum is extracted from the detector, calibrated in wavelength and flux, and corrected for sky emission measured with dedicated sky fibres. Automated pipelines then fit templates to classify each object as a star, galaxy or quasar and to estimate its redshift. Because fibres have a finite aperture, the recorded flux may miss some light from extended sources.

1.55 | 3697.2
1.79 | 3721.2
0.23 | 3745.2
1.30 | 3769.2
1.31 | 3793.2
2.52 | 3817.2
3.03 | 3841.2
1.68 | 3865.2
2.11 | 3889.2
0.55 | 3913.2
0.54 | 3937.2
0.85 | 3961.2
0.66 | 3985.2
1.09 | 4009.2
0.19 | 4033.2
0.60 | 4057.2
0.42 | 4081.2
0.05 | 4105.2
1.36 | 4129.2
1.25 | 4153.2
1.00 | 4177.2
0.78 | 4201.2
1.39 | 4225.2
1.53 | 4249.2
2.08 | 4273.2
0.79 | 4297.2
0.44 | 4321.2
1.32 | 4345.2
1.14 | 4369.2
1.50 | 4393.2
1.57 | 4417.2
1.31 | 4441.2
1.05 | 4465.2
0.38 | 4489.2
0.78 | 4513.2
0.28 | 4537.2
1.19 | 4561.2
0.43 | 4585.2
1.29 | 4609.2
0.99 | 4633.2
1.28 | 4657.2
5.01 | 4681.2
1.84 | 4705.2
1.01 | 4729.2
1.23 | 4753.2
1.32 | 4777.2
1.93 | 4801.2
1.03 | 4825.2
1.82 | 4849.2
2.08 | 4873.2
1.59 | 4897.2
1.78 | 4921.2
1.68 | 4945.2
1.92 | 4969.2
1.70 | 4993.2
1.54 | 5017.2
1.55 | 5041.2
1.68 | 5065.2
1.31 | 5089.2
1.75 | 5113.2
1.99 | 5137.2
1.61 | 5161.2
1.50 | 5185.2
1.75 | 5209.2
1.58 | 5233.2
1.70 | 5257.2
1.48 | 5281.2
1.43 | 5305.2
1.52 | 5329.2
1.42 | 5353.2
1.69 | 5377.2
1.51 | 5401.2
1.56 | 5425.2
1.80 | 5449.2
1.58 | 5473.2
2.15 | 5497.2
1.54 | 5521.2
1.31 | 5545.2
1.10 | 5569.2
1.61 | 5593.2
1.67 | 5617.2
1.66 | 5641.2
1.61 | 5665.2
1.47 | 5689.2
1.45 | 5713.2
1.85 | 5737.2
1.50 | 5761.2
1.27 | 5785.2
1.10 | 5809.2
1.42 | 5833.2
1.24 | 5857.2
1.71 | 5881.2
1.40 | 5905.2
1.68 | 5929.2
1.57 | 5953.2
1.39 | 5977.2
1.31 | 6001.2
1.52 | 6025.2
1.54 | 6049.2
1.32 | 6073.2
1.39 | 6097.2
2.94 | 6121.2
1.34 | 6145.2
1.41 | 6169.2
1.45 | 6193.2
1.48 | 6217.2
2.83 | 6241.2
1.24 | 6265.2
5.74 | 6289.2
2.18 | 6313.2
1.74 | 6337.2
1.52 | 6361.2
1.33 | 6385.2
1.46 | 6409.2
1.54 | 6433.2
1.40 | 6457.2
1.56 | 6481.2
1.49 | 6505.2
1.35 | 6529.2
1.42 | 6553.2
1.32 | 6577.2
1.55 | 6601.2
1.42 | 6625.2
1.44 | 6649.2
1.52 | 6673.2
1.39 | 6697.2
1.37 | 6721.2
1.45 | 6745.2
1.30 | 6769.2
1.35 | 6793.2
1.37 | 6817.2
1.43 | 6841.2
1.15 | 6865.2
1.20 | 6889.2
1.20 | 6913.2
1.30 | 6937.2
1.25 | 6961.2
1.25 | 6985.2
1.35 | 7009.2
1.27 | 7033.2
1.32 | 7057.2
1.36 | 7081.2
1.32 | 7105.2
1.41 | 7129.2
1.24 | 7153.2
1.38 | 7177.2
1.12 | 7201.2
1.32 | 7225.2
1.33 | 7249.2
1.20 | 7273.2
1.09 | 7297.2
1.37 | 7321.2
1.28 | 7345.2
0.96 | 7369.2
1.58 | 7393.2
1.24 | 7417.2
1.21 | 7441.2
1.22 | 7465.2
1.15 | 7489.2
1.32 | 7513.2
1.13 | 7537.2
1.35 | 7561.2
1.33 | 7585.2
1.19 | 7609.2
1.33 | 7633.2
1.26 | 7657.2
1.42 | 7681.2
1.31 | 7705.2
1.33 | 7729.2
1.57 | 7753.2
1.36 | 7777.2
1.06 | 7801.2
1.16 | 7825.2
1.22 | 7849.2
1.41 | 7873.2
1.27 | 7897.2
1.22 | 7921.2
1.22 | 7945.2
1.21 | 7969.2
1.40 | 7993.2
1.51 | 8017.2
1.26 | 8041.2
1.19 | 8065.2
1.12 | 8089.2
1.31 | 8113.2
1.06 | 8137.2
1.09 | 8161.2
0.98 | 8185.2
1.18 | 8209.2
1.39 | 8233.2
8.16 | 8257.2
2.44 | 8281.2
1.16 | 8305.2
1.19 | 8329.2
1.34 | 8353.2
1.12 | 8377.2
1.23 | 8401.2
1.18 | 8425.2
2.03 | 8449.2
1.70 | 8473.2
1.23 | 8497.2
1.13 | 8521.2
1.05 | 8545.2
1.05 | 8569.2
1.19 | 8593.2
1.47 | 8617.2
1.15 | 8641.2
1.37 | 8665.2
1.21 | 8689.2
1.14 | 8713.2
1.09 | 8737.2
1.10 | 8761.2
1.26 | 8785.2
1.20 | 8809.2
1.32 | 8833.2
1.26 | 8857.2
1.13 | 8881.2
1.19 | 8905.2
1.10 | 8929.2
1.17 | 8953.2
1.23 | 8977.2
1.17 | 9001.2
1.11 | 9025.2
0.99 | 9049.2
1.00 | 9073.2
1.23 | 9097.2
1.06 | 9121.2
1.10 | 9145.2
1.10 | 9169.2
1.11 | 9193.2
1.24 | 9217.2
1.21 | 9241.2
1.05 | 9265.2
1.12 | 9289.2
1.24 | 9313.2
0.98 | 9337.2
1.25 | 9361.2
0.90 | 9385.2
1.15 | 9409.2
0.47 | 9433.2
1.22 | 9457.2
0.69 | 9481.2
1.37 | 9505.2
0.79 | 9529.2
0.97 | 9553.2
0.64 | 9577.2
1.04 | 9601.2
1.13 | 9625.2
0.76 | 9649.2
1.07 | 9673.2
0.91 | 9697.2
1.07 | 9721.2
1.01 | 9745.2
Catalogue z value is 0.258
